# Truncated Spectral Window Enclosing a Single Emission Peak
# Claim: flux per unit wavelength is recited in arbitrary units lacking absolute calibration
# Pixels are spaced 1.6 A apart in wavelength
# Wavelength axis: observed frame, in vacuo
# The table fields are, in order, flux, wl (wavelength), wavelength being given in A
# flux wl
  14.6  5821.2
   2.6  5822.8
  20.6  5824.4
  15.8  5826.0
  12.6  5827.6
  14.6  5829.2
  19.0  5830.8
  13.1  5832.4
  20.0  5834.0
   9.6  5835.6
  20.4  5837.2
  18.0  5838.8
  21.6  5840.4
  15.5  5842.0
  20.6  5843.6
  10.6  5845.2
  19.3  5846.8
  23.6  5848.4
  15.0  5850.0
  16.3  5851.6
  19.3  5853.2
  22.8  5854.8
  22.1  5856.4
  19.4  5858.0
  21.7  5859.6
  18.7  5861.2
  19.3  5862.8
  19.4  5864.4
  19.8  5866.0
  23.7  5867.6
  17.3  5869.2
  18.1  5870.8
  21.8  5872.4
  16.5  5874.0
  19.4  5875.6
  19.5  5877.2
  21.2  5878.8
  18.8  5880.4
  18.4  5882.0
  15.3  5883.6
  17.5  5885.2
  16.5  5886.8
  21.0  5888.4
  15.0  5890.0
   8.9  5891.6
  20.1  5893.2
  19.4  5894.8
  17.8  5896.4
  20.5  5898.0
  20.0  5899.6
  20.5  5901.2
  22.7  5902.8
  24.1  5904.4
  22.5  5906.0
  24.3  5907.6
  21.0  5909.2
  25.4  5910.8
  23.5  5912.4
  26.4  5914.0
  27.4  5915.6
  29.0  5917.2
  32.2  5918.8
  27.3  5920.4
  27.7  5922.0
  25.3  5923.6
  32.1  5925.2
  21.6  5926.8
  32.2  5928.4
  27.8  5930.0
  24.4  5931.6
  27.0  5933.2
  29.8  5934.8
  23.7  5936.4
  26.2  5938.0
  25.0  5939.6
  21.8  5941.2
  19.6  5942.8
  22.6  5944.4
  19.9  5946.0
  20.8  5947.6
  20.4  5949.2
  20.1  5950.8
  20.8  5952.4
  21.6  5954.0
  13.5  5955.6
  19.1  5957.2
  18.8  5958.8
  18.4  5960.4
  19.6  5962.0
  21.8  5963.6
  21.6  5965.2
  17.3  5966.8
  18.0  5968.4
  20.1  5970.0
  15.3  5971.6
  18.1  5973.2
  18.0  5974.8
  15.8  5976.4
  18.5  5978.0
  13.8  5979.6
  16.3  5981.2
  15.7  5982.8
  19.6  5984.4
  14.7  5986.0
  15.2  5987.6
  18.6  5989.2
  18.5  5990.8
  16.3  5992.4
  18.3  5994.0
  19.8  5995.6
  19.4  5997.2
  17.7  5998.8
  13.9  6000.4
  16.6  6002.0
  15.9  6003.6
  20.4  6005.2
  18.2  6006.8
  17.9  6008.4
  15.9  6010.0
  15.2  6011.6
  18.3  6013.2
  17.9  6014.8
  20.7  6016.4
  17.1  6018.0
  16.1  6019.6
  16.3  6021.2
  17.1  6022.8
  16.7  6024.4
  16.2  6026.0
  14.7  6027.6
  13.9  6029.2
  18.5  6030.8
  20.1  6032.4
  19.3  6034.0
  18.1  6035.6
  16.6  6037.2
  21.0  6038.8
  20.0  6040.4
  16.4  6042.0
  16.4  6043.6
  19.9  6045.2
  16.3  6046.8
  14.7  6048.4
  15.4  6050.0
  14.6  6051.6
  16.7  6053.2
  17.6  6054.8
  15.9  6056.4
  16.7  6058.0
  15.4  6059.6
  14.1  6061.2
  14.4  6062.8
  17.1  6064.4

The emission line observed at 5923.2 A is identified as Mg II 2798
